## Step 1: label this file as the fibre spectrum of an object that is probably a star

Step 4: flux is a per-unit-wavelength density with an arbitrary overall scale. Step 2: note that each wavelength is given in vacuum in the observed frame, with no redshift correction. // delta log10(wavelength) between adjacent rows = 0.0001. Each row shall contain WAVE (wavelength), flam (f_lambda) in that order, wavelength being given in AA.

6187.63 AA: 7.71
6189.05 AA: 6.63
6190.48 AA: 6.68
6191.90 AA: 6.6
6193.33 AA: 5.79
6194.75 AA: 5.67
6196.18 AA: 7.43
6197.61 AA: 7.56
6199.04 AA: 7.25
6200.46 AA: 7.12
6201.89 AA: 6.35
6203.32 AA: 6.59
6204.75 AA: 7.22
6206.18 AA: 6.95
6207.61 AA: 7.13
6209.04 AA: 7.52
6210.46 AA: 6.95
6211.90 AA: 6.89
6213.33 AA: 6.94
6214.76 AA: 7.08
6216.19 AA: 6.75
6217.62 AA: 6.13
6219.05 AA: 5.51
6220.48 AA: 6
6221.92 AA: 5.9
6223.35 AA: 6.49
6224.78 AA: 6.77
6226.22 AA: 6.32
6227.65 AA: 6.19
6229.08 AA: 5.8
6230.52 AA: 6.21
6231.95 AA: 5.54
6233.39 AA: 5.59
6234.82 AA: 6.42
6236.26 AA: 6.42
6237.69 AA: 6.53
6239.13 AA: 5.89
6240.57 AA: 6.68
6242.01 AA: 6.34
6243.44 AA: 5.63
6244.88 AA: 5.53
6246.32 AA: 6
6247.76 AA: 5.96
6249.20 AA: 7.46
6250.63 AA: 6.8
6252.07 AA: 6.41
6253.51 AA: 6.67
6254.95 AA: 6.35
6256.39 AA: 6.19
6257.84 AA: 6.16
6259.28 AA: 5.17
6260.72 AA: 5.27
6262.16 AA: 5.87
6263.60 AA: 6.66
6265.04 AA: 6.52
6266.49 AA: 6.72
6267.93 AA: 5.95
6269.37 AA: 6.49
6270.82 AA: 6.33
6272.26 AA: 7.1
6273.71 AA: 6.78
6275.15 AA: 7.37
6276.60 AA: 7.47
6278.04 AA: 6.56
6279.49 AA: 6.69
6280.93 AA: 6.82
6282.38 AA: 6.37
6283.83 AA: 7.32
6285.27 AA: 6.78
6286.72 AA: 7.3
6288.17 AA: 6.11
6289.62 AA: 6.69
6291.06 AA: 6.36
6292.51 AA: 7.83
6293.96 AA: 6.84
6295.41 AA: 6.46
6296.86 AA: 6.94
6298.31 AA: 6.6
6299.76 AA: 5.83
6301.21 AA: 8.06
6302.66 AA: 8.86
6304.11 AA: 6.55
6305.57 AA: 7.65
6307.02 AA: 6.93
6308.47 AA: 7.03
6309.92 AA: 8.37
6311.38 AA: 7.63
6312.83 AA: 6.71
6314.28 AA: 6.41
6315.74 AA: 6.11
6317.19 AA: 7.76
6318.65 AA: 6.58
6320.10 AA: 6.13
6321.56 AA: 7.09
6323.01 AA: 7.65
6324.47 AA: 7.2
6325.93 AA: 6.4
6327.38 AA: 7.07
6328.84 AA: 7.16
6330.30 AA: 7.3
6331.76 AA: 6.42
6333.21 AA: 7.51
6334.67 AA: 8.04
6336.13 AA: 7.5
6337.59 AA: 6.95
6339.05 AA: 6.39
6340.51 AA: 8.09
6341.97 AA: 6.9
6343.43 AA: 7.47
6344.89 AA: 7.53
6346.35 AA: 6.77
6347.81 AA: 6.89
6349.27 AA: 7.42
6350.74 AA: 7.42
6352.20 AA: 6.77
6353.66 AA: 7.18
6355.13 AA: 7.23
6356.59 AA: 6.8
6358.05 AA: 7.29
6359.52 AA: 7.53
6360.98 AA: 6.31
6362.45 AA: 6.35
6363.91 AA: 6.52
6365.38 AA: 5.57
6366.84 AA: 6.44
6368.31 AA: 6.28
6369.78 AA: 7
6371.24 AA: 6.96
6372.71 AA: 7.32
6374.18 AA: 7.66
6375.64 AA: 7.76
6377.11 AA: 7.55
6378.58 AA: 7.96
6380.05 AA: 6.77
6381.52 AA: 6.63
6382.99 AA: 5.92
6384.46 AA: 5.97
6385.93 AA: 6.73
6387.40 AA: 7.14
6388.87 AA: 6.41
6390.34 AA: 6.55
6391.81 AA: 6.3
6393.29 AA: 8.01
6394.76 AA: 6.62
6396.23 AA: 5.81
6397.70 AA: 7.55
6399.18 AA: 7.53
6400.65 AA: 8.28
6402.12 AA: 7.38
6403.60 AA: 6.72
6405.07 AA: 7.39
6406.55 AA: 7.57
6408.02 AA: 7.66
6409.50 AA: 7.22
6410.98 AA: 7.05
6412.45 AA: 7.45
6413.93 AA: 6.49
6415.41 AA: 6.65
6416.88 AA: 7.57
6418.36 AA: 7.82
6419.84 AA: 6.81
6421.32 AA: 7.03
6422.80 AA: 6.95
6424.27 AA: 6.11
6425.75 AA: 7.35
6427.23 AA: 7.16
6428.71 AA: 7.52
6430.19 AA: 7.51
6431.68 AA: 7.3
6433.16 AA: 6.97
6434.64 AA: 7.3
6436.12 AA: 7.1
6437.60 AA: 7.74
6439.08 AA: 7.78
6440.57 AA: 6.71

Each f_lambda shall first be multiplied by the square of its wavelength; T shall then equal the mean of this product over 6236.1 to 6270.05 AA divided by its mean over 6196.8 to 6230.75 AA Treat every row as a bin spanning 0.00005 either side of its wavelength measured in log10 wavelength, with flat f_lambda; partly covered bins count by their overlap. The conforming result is 0.95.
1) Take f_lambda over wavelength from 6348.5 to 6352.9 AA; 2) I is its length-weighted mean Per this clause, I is 7.2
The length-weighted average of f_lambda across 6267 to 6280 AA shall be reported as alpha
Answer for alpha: 6.75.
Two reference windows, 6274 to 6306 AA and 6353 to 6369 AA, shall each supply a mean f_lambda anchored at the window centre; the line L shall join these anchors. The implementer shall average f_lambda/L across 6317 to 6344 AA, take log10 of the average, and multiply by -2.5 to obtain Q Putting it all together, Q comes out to -0.05 mag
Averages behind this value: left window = 6.97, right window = 6.68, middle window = 7.12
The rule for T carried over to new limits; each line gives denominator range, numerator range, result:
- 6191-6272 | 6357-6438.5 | 1.16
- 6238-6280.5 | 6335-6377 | 1.13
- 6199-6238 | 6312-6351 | 1.13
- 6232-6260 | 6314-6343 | 1.17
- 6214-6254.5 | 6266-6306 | 1.12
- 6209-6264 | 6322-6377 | 1.17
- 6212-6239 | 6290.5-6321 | 1.15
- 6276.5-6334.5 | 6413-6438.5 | 1.06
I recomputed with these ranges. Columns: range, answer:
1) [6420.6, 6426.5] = 6.87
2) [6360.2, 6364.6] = 6.41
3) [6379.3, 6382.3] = 6.69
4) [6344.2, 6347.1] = 7.15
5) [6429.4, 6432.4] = 7.39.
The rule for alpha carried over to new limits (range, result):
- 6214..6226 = 6.33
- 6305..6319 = 7.13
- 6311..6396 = 6.96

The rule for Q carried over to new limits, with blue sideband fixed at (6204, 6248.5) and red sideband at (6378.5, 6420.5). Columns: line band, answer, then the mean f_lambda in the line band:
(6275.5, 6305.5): -0.05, 6.94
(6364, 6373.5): 0.05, 6.59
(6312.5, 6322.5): 0.00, 6.71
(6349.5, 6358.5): -0.04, 7.12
